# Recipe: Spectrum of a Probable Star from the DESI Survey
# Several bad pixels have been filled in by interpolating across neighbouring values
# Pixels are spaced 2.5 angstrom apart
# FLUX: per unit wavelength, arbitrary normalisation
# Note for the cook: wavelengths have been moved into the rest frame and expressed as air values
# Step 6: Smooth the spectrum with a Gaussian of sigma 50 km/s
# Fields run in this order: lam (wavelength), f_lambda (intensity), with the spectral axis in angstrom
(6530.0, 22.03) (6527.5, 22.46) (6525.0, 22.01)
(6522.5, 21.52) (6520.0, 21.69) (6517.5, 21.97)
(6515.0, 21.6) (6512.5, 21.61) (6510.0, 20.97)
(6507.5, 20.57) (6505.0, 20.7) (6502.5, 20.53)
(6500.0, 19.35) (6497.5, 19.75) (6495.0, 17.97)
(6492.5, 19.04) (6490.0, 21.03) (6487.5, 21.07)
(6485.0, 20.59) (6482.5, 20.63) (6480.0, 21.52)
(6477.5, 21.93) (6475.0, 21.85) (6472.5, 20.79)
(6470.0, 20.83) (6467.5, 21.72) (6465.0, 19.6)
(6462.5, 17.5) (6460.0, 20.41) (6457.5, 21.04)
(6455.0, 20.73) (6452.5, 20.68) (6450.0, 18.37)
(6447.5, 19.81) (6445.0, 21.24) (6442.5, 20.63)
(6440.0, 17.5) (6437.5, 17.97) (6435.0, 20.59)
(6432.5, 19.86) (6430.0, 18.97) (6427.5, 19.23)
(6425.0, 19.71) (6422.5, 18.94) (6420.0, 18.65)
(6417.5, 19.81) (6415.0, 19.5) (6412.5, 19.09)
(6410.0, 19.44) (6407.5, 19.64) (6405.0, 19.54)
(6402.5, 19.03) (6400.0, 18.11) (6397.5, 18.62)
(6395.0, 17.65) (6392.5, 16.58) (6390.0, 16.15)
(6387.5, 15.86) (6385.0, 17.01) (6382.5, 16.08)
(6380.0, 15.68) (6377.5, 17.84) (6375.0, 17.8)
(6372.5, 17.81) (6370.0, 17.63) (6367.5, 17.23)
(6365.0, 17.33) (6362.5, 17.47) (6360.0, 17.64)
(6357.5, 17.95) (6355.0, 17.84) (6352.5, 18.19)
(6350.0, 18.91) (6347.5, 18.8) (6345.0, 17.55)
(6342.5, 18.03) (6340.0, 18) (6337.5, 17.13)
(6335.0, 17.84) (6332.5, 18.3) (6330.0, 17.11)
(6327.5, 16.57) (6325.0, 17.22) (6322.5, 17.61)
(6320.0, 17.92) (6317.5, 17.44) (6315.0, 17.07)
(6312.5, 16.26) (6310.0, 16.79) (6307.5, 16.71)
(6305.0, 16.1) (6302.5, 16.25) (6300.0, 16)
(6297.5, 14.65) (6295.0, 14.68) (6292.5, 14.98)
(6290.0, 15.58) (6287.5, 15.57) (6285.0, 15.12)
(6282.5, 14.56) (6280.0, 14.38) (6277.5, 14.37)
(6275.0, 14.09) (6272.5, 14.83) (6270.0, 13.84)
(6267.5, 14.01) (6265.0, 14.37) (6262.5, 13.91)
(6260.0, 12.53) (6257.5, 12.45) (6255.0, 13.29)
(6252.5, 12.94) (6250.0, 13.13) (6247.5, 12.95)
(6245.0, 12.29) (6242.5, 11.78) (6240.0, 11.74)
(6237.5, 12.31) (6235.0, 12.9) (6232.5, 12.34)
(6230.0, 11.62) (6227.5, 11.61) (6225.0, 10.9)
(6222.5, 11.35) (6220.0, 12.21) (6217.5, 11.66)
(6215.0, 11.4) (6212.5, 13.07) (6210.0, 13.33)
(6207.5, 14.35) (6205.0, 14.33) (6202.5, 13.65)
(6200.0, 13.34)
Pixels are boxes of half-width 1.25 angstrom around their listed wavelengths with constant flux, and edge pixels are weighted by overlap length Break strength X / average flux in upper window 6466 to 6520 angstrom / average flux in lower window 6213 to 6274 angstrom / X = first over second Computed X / 1.65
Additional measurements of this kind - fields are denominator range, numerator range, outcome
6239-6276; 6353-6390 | 1.30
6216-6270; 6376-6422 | 1.44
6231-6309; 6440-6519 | 1.46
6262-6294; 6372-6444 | 1.26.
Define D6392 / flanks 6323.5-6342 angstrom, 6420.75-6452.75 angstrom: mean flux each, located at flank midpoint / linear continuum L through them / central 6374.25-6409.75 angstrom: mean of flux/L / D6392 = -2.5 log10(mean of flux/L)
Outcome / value 0.06 mag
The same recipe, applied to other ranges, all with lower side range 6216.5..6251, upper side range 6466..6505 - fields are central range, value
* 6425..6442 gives -0.02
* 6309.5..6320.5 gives -0.15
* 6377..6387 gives 0.04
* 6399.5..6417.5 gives -0.08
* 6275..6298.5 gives -0.08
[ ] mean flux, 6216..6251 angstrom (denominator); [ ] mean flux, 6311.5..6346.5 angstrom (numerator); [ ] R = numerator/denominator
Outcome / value 1.45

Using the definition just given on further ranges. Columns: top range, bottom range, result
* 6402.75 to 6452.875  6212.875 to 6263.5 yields 1.58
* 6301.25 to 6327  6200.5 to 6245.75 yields 1.37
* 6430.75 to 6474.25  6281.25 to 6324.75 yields 1.24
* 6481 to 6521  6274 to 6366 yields 1.23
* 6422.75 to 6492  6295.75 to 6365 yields 1.17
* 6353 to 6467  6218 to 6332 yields 1.29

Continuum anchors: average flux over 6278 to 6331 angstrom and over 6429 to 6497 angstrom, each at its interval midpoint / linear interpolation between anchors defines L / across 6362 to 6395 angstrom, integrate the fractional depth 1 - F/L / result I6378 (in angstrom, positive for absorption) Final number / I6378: 1.84 angstrom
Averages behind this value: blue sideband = 16.1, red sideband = 20.1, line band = 17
